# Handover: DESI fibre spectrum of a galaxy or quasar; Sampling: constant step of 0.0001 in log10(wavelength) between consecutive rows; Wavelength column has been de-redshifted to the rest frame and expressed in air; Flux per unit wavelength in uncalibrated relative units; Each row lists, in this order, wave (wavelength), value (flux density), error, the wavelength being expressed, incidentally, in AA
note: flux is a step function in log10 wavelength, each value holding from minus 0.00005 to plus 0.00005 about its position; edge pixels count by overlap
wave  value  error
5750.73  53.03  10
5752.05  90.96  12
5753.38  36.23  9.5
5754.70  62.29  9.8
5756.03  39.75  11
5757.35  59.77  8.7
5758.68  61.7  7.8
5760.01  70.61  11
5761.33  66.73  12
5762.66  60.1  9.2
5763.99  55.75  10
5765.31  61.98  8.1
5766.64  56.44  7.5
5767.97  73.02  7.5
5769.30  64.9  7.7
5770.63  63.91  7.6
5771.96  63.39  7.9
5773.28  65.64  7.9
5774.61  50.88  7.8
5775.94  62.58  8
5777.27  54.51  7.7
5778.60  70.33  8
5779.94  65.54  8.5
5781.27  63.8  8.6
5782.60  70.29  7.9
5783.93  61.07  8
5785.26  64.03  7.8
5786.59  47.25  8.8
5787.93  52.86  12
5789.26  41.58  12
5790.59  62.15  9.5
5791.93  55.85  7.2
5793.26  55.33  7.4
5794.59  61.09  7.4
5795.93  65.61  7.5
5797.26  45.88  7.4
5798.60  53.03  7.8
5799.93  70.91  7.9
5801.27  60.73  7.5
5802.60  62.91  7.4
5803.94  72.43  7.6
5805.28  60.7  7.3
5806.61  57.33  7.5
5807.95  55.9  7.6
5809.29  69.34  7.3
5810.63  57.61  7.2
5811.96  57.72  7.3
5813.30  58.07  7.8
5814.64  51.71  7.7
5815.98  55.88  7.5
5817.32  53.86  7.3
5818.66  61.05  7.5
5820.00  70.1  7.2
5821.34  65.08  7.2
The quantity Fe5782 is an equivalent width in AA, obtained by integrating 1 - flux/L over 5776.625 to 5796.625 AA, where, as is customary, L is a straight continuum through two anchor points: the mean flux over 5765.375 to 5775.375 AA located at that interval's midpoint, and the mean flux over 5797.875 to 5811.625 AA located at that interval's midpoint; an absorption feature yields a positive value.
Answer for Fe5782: 0.9 AA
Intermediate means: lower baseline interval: 62.6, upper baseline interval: 61.9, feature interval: 59.4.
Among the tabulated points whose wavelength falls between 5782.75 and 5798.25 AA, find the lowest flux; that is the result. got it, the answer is 41.58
